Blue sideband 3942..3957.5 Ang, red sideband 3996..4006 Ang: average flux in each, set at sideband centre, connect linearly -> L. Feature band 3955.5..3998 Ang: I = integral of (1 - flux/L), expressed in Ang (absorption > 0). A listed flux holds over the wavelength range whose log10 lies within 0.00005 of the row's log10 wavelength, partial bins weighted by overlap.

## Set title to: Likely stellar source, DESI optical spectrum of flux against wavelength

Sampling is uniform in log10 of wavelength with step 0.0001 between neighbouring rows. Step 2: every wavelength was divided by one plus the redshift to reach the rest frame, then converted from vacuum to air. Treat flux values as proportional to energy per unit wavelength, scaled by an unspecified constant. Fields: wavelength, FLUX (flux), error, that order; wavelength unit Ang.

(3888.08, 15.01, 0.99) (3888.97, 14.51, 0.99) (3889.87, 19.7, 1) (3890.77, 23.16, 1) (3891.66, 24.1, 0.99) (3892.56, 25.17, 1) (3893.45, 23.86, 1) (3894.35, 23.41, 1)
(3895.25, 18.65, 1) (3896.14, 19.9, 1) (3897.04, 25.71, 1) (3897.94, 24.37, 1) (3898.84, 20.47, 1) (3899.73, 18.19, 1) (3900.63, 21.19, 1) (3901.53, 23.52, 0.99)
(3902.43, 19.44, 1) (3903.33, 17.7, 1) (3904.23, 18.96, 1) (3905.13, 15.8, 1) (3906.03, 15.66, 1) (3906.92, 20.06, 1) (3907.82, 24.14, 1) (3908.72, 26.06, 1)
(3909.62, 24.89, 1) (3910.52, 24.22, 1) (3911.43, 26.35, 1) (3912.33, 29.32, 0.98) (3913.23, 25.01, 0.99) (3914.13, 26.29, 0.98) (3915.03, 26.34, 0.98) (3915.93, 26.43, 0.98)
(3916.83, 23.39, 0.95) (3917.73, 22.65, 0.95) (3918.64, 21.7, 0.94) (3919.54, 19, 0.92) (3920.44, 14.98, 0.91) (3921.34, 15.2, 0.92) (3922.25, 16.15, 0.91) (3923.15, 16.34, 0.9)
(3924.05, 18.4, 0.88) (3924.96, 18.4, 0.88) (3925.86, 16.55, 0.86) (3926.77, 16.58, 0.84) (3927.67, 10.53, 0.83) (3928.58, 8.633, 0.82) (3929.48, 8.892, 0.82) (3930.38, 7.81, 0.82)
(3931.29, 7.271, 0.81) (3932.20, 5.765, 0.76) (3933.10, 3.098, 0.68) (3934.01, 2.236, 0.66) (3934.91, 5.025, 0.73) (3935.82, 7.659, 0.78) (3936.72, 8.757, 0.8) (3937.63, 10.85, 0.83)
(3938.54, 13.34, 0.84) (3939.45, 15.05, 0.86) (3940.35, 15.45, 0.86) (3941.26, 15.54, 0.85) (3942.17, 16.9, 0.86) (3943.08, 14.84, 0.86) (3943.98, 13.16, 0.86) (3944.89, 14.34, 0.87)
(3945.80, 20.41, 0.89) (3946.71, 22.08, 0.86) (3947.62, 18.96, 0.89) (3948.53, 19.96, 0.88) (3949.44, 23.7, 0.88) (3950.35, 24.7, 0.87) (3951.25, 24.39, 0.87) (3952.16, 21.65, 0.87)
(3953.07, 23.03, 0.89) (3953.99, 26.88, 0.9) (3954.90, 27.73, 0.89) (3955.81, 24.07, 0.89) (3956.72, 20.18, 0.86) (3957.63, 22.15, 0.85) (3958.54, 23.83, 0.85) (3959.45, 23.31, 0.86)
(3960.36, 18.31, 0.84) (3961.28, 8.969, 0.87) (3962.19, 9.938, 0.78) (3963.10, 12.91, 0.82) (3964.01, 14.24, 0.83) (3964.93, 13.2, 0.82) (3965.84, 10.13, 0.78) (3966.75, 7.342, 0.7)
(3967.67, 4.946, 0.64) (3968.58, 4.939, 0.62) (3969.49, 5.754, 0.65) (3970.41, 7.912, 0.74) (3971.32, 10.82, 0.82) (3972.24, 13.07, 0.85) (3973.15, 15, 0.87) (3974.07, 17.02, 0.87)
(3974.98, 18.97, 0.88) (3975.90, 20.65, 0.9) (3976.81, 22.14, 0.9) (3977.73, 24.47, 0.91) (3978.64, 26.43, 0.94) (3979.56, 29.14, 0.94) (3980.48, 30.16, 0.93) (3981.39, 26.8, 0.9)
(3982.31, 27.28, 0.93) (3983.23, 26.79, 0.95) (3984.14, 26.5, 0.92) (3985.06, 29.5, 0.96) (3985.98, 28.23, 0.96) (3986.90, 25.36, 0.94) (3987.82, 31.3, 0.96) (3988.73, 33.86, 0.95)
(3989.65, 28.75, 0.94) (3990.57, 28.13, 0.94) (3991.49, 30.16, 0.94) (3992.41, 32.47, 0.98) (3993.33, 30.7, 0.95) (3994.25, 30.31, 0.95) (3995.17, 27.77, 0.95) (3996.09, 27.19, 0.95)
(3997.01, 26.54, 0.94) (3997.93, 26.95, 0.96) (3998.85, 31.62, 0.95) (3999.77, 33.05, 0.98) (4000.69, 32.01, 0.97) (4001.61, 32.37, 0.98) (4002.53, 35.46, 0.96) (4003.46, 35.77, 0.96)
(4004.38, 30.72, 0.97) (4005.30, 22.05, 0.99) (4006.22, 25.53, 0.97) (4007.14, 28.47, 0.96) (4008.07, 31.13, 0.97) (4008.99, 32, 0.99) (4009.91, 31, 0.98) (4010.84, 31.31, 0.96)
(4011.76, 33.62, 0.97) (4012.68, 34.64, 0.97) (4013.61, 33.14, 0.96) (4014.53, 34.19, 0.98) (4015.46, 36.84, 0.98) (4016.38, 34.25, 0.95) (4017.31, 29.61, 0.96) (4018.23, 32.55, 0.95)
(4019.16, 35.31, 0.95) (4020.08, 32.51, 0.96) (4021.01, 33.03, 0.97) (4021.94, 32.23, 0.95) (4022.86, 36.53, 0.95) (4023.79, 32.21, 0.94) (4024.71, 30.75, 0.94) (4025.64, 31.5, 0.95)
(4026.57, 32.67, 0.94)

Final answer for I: 8.1 Ang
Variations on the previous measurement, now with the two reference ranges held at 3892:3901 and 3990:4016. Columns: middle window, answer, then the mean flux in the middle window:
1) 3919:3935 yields 8.2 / 11.9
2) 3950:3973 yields 9.4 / 16.1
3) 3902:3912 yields 0.7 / 21.3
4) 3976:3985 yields 0.8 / 26.5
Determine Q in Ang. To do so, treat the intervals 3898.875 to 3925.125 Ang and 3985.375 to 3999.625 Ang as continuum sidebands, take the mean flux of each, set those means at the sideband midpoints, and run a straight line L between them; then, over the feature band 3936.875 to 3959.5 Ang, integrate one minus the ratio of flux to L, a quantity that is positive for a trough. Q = 4.85 Ang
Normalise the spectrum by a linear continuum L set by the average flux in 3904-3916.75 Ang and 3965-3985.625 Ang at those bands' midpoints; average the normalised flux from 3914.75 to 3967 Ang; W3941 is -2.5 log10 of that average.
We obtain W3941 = 0.29 mag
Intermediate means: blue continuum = 23.6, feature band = 16.2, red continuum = 18.4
